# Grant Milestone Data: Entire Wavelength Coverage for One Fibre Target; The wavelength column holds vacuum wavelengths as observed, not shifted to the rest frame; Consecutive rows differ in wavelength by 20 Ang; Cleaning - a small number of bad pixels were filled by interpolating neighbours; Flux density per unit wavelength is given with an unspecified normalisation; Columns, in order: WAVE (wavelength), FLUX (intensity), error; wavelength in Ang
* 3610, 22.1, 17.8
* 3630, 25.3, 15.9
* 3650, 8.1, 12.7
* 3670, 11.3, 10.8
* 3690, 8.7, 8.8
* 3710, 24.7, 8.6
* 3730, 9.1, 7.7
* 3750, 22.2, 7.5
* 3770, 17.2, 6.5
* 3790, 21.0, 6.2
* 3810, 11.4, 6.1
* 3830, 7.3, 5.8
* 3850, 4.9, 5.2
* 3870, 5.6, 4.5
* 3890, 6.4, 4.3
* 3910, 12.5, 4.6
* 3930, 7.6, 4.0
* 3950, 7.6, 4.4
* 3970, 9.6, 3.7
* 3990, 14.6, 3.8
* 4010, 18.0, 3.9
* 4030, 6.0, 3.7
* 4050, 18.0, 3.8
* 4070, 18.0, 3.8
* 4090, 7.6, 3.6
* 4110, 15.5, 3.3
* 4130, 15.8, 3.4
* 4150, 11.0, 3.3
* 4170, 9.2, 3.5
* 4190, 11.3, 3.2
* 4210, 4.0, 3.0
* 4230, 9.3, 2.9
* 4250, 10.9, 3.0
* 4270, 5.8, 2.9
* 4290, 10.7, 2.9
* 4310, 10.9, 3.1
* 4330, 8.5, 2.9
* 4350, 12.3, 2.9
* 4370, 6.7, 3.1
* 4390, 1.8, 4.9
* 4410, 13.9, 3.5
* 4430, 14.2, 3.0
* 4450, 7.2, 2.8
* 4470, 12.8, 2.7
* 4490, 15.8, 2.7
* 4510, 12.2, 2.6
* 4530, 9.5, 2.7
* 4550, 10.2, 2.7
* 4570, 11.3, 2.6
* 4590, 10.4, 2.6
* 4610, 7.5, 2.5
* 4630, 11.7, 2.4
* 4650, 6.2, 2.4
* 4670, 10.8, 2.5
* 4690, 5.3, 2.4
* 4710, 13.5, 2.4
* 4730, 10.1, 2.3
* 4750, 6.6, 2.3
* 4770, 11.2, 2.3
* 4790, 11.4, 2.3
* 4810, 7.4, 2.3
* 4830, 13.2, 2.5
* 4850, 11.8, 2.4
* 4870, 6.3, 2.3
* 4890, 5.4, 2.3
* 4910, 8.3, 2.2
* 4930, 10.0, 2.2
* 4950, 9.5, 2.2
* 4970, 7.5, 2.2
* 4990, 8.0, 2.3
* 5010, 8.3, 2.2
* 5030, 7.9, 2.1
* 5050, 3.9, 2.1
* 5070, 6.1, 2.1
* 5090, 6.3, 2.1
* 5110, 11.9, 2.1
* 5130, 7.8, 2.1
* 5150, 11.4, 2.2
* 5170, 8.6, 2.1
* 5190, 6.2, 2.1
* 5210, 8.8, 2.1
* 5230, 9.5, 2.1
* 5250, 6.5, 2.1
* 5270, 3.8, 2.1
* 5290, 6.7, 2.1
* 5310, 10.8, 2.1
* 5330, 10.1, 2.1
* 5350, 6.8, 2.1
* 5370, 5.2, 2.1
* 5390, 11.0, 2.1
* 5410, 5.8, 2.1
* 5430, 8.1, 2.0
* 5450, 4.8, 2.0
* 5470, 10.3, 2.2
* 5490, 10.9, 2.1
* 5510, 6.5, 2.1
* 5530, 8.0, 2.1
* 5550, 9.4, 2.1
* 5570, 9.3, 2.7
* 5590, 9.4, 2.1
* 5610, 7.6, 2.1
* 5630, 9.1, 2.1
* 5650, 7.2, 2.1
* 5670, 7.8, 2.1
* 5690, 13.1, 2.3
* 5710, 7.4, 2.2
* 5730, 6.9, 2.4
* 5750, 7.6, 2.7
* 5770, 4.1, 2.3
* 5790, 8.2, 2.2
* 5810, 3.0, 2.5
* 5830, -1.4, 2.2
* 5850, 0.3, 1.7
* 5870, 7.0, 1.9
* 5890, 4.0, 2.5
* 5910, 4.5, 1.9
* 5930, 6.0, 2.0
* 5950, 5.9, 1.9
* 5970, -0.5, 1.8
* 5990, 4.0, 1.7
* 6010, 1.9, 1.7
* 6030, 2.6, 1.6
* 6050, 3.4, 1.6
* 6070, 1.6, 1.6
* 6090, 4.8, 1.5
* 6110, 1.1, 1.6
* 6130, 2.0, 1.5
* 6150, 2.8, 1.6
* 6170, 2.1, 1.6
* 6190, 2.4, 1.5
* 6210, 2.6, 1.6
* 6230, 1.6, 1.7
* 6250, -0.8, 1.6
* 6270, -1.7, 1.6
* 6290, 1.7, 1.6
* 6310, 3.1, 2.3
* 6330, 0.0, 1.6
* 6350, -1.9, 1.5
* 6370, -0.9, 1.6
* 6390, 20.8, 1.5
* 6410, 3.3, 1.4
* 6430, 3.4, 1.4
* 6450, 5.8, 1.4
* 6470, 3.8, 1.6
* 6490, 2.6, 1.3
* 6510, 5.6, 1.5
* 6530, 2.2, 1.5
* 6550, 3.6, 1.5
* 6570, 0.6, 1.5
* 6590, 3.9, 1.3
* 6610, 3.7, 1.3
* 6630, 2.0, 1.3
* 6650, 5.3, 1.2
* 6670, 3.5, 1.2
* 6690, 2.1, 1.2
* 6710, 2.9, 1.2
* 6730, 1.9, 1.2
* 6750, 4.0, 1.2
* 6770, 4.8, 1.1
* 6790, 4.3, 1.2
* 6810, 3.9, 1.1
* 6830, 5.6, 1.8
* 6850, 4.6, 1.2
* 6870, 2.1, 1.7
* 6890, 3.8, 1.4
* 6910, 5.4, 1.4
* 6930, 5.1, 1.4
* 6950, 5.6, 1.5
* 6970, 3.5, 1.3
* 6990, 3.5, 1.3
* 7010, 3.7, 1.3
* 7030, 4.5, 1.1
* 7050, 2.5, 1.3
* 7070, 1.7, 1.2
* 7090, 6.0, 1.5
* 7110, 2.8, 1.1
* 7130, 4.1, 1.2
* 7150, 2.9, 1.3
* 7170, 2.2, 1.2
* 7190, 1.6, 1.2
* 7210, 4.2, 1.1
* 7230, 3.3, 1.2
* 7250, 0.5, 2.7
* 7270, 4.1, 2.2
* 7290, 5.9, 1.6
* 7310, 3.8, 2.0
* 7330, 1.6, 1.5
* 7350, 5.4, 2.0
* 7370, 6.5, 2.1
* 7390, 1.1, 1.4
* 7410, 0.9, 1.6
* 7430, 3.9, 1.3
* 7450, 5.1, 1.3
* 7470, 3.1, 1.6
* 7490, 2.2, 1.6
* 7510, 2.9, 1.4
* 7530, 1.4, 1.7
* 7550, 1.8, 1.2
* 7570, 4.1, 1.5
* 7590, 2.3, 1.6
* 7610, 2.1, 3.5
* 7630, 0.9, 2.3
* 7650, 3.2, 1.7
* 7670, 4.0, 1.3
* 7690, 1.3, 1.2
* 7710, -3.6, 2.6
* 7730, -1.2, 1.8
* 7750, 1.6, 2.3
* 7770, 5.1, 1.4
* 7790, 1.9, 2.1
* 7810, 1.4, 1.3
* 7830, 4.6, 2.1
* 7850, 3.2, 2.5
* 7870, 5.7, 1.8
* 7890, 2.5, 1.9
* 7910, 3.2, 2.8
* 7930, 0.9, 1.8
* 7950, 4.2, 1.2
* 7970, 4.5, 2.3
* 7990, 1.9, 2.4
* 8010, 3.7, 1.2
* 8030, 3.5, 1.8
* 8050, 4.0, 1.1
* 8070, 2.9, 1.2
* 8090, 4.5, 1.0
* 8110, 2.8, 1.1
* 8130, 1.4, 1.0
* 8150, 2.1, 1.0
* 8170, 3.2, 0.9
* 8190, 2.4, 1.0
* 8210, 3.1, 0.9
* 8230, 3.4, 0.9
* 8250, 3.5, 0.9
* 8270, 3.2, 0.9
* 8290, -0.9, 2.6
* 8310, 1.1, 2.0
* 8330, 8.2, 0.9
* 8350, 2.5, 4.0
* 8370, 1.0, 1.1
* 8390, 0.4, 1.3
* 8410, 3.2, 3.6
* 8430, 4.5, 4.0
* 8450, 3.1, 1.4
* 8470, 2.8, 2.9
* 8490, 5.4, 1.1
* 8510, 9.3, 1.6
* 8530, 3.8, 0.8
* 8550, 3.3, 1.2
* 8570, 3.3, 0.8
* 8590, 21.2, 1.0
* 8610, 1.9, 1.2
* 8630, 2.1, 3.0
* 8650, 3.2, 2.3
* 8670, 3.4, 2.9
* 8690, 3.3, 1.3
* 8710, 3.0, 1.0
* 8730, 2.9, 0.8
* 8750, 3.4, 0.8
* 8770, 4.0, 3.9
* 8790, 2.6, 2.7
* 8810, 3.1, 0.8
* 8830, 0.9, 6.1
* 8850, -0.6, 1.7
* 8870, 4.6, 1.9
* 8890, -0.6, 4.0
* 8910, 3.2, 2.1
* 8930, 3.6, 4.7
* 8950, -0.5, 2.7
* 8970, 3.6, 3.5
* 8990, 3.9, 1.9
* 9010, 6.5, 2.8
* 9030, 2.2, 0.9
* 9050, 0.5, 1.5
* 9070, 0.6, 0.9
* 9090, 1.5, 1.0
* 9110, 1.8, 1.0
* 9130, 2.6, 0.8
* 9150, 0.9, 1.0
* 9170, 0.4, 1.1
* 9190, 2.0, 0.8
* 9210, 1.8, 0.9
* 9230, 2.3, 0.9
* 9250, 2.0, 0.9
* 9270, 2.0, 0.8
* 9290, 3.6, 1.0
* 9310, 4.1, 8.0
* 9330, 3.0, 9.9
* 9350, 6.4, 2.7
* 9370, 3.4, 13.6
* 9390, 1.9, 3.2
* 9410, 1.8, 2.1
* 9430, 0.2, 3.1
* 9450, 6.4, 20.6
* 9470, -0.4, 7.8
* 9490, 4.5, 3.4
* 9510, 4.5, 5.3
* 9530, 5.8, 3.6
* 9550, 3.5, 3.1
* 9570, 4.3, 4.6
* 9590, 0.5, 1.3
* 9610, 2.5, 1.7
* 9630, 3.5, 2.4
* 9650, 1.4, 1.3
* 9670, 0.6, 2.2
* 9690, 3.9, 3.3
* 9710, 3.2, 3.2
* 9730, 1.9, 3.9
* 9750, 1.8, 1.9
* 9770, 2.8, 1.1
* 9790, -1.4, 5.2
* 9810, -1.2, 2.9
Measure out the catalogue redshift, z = 0.714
